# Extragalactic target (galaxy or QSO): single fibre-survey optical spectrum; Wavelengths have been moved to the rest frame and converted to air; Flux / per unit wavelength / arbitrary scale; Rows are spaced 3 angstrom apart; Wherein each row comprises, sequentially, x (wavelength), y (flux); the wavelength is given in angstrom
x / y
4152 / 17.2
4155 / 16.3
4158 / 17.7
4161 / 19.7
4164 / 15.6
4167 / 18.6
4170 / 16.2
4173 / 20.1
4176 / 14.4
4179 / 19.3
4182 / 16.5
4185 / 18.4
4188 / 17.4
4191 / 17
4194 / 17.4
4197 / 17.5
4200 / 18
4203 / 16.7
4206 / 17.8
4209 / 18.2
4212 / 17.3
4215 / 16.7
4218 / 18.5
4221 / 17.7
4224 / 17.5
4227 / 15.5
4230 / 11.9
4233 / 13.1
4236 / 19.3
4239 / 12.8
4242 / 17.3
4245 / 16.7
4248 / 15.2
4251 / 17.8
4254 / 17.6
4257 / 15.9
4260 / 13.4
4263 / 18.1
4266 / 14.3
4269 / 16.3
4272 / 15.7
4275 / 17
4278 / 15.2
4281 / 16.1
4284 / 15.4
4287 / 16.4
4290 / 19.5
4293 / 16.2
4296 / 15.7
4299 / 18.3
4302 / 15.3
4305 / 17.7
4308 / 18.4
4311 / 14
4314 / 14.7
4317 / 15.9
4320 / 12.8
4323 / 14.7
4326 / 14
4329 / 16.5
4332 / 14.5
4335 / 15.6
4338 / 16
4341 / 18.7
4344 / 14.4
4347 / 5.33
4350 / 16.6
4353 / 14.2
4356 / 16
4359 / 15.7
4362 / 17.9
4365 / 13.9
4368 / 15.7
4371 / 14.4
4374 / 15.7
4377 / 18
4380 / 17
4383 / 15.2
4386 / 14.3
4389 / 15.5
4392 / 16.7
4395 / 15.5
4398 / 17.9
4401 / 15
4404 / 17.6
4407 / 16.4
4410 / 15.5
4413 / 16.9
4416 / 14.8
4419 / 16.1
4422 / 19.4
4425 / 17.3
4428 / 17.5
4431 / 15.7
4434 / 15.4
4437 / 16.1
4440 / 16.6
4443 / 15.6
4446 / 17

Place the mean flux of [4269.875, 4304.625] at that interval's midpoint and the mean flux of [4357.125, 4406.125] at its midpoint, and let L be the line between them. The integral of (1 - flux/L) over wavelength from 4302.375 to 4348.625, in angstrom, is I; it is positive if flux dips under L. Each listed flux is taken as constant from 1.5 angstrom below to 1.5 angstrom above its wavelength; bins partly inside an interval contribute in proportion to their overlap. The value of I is 4.0 angstrom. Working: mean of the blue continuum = 16.5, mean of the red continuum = 16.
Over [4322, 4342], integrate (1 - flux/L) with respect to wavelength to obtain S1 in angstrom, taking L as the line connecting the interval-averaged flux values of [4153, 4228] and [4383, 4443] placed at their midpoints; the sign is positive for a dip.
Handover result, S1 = 1.2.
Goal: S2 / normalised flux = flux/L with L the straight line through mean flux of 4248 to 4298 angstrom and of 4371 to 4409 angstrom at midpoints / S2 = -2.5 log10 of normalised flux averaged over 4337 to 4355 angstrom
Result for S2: 0.14 mag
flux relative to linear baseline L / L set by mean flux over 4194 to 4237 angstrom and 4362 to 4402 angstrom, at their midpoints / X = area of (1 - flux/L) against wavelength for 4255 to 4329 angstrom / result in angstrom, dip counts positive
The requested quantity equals 2.2 angstrom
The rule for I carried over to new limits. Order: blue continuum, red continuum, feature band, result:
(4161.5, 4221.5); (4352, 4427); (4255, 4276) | 1.43 angstrom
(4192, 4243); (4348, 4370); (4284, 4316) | -1.20 angstrom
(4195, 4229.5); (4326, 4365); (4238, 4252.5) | 0.54 angstrom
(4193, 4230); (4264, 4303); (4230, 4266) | 1.87 angstrom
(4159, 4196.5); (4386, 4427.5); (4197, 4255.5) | 2.32 angstrom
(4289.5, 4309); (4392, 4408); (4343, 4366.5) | 3.56 angstrom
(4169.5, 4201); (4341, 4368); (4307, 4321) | 0.14 angstrom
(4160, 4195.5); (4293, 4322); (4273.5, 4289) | 0.06 angstrom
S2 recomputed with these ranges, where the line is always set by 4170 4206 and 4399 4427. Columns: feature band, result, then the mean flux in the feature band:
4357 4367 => 0.064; 15.8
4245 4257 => 0.032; 16.7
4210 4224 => -0.013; 17.6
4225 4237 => 0.164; 14.9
